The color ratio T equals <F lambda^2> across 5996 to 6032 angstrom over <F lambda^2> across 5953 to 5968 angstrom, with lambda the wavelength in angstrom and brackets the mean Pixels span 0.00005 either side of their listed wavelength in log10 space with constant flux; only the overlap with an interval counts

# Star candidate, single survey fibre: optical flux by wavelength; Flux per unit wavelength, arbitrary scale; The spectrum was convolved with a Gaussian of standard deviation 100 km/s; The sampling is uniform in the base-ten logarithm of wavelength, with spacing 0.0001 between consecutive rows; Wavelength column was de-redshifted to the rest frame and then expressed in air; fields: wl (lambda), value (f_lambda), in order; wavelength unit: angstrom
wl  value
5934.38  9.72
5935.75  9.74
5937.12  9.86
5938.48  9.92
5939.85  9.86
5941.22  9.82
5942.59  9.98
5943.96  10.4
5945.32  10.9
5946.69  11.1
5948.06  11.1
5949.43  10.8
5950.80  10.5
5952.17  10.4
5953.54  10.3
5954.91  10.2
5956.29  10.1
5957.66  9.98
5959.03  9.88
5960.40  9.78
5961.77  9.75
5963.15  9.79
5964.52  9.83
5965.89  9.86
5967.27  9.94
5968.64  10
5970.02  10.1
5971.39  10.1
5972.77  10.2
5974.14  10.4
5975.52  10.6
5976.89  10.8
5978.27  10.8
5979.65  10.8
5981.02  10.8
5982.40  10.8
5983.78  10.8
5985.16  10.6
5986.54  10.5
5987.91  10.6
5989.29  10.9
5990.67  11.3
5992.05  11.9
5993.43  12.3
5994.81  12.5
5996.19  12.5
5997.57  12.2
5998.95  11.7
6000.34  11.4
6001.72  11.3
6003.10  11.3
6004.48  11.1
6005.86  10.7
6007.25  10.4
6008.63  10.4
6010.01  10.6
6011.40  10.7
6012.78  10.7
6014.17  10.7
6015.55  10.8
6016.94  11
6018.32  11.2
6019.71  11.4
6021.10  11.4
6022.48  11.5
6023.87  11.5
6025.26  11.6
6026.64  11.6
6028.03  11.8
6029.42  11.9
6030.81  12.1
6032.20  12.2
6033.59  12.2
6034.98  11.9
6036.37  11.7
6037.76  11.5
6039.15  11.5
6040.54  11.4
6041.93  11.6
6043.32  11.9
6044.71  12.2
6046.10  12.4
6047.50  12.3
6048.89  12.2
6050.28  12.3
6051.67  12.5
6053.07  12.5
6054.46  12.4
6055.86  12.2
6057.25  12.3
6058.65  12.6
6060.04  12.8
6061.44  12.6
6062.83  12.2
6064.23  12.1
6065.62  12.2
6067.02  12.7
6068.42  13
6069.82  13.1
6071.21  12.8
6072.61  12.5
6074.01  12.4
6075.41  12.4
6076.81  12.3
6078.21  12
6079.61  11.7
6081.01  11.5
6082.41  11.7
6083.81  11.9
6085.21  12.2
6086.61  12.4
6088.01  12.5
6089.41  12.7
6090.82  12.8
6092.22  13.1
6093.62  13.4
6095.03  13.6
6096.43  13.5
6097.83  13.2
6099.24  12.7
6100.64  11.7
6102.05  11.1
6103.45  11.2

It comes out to 1.16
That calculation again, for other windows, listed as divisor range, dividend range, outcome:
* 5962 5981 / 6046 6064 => 1.24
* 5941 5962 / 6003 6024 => 1.08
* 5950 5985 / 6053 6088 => 1.24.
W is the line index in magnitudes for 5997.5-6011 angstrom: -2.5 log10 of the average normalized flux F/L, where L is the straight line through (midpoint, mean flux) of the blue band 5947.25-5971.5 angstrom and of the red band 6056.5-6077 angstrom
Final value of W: 0.01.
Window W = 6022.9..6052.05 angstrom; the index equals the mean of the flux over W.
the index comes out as 11.9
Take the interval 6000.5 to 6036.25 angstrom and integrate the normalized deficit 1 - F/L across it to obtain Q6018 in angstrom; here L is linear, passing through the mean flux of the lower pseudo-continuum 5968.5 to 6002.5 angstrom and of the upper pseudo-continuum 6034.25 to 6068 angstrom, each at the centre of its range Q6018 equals 1.01 angstrom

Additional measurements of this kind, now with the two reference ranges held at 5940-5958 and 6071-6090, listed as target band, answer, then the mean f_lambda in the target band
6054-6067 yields -0.5 angstrom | 12.4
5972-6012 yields -0.2 angstrom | 11.1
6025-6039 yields -0.4 angstrom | 11.8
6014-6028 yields 0.1 angstrom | 11.3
